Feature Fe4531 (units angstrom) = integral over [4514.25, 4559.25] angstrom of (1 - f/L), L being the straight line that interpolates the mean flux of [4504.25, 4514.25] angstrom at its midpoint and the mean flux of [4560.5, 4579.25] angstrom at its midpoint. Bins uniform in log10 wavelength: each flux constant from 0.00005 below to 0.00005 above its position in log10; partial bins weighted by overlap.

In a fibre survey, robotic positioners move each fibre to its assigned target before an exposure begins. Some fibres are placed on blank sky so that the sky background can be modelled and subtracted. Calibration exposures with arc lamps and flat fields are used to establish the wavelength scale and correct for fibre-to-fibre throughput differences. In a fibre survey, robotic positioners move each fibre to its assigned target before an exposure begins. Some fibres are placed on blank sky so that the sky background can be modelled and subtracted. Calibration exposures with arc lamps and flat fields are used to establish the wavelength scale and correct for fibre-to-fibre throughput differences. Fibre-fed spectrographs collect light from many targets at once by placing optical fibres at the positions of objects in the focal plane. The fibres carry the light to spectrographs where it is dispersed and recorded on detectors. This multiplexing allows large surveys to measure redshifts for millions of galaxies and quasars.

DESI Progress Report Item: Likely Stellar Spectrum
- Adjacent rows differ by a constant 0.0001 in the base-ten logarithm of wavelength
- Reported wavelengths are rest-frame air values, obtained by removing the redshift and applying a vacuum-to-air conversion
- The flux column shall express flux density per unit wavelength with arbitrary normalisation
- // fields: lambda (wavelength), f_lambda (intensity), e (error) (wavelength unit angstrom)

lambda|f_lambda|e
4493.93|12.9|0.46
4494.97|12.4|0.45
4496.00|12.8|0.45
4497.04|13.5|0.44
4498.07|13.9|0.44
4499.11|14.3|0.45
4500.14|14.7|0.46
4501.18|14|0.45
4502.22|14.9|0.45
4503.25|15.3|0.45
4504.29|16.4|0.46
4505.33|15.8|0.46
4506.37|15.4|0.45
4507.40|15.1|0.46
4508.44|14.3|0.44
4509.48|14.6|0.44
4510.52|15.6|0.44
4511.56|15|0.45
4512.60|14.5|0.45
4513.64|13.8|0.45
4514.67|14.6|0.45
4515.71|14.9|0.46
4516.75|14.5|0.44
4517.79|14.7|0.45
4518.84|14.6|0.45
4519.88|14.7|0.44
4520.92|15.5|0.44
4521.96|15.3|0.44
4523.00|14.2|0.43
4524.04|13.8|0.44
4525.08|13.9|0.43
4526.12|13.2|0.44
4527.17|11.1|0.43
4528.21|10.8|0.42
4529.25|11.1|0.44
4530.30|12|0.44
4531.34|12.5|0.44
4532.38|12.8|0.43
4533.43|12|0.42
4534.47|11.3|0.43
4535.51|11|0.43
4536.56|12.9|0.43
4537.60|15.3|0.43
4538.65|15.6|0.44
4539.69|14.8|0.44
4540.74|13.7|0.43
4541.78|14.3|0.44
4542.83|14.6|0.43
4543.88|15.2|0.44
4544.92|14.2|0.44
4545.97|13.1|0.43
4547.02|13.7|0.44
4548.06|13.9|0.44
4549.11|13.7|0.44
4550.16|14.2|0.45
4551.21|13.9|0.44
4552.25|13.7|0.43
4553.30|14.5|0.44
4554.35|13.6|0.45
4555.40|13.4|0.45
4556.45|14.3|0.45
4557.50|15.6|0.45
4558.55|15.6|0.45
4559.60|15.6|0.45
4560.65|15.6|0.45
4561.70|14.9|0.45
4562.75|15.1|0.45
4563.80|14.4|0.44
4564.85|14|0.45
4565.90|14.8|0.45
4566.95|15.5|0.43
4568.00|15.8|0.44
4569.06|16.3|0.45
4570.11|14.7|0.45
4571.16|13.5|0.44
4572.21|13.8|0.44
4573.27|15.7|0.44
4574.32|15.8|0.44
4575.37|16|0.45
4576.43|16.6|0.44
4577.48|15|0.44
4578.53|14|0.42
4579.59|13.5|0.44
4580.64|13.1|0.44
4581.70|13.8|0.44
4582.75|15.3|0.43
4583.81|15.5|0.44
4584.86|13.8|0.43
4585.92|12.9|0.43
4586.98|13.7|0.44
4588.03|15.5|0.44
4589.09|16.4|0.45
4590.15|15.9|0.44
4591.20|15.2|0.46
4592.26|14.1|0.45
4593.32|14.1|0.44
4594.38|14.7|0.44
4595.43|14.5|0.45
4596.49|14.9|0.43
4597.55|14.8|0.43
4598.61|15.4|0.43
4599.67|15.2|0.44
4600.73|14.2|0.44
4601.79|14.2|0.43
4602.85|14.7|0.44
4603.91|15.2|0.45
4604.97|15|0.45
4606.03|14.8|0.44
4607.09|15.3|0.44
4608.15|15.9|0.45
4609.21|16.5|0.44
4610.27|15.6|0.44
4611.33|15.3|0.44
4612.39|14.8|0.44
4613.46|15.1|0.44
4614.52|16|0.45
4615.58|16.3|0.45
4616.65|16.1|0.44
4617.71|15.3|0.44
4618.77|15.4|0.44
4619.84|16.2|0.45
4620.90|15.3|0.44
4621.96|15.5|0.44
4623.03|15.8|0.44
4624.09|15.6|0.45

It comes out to 3.7 angstrom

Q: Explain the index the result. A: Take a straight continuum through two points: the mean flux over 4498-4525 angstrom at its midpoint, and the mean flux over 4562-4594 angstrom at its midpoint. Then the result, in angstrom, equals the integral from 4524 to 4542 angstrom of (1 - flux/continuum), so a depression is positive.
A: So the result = 2.4 angstrom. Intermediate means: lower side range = 14.8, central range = 12.8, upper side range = 14.8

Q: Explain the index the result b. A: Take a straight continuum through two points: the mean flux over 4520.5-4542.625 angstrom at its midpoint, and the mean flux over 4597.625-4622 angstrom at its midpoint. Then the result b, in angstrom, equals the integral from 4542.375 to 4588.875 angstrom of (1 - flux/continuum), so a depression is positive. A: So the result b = -1.50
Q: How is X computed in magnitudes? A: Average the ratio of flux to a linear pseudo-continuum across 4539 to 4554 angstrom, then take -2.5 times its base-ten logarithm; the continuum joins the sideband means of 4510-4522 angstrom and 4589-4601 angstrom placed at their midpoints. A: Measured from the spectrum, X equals 0.05 mag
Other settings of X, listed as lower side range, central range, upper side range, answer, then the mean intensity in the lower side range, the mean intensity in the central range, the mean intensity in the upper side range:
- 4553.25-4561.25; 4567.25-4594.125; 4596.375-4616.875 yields 0.01 mag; 14.8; 14.8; 15.3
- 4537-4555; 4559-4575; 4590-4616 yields -0.04 mag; 14.2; 15.1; 15.1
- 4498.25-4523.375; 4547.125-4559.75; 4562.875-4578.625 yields 0.06 mag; 14.9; 14.3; 15.1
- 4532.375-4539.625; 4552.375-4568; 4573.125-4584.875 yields -0.05 mag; 13.1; 14.8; 14.9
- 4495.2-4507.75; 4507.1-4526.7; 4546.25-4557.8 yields -0.01 mag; 14.6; 14.5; 14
